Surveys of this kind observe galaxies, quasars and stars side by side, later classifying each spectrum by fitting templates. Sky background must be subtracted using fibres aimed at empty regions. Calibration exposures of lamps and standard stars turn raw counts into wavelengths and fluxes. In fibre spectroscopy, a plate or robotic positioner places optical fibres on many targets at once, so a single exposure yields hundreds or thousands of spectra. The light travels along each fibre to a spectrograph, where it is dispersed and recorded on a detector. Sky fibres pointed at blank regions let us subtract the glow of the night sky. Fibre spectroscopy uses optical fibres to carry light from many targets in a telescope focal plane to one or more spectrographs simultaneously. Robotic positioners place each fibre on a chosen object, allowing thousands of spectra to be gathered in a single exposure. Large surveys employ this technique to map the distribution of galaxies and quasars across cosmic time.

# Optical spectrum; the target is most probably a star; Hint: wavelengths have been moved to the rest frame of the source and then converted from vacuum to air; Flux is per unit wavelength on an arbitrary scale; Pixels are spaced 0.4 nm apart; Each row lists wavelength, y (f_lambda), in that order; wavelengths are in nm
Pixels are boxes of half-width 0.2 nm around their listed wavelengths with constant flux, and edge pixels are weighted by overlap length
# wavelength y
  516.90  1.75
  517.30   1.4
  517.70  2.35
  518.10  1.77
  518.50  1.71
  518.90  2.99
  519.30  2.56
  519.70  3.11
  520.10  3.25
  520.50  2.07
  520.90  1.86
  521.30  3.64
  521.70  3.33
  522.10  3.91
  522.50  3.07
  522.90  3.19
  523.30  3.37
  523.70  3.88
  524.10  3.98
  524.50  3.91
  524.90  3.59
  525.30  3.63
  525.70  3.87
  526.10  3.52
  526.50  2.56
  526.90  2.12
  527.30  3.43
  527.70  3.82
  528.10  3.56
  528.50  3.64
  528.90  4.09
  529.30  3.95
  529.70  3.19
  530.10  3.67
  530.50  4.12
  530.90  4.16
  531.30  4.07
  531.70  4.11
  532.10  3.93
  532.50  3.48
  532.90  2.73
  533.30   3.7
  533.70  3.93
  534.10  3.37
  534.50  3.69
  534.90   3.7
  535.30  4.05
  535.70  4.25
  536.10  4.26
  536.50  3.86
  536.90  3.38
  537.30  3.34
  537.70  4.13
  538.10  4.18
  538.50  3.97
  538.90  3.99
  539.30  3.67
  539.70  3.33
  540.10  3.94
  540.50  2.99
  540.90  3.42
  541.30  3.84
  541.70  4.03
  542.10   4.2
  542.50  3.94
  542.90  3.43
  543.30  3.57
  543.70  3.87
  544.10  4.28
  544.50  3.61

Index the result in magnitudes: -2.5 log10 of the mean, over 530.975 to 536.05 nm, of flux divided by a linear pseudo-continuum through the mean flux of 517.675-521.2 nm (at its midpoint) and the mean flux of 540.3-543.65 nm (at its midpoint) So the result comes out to -0.173 mag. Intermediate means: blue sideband 2.45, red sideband 3.69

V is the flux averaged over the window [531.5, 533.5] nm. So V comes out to 3.59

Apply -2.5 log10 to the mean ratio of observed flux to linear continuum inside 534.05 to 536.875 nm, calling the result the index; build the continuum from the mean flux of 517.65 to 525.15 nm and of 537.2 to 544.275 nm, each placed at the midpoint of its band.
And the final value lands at -0.08 mag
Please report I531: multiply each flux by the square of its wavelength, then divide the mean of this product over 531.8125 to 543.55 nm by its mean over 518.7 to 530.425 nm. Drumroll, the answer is 1.17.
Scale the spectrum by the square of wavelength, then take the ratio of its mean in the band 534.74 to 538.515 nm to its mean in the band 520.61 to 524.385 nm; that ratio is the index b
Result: 1.2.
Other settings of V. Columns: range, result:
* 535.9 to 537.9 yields 3.79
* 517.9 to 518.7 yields 1.74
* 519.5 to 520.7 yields 2.81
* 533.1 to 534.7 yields 3.67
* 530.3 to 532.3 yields 4.08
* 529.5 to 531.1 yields 3.79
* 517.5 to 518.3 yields 2.06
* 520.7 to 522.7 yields 3.16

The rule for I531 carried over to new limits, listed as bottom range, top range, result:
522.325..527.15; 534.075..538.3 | 1.19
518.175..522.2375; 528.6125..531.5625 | 1.45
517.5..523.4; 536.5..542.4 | 1.44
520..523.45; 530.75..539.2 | 1.31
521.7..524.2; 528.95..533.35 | 1.10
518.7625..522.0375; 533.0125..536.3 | 1.40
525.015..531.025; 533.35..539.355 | 1.12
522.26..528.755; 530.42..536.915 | 1.14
